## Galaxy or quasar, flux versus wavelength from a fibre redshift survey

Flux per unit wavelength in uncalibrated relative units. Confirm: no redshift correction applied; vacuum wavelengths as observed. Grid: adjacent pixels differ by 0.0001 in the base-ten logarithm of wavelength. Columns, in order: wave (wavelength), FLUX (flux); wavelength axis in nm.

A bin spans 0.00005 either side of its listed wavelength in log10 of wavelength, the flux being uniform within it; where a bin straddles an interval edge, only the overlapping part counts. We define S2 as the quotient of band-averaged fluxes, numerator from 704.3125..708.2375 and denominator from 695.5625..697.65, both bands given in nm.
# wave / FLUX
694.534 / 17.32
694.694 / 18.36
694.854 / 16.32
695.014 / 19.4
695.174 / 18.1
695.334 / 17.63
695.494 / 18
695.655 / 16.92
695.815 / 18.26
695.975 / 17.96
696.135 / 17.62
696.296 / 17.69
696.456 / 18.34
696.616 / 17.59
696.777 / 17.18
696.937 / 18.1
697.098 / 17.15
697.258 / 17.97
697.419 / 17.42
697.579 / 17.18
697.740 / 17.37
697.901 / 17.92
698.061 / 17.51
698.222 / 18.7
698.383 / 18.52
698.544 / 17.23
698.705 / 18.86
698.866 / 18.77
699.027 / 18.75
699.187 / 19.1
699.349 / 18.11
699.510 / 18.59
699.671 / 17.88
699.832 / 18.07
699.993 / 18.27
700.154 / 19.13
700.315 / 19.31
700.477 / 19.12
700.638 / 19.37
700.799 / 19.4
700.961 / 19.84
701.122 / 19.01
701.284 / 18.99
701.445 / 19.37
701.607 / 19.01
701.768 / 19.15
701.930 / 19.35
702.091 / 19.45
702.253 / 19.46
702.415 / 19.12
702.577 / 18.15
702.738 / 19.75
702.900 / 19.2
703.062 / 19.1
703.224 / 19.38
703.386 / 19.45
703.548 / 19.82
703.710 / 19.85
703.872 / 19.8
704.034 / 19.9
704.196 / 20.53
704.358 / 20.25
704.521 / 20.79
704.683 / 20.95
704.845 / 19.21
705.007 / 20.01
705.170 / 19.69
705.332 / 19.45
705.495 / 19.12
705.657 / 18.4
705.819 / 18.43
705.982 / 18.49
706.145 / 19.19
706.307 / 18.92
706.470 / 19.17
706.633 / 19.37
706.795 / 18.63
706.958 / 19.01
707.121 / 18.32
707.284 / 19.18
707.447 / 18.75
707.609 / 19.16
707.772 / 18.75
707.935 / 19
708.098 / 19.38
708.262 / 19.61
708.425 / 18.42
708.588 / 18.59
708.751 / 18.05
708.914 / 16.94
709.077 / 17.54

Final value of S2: 1.1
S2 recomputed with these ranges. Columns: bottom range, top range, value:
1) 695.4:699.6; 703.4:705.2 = 1.12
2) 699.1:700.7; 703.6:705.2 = 1.08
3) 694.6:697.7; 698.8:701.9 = 1.07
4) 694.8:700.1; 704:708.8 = 1.07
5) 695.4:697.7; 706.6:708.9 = 1.06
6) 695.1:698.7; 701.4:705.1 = 1.10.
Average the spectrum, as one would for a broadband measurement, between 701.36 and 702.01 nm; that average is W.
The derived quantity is 19.2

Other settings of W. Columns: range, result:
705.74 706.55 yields 18.8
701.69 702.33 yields 19.4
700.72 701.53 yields 19.3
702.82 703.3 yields 19.2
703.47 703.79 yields 19.8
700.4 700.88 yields 19.3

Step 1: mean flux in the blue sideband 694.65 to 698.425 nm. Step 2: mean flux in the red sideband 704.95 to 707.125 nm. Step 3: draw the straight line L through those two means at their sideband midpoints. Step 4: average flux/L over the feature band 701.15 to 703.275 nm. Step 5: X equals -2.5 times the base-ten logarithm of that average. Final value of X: -0.04 mag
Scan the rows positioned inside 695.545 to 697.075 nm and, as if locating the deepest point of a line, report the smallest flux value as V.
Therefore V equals 16.92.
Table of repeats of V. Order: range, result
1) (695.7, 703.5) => 17.15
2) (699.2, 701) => 17.88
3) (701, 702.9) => 18.15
